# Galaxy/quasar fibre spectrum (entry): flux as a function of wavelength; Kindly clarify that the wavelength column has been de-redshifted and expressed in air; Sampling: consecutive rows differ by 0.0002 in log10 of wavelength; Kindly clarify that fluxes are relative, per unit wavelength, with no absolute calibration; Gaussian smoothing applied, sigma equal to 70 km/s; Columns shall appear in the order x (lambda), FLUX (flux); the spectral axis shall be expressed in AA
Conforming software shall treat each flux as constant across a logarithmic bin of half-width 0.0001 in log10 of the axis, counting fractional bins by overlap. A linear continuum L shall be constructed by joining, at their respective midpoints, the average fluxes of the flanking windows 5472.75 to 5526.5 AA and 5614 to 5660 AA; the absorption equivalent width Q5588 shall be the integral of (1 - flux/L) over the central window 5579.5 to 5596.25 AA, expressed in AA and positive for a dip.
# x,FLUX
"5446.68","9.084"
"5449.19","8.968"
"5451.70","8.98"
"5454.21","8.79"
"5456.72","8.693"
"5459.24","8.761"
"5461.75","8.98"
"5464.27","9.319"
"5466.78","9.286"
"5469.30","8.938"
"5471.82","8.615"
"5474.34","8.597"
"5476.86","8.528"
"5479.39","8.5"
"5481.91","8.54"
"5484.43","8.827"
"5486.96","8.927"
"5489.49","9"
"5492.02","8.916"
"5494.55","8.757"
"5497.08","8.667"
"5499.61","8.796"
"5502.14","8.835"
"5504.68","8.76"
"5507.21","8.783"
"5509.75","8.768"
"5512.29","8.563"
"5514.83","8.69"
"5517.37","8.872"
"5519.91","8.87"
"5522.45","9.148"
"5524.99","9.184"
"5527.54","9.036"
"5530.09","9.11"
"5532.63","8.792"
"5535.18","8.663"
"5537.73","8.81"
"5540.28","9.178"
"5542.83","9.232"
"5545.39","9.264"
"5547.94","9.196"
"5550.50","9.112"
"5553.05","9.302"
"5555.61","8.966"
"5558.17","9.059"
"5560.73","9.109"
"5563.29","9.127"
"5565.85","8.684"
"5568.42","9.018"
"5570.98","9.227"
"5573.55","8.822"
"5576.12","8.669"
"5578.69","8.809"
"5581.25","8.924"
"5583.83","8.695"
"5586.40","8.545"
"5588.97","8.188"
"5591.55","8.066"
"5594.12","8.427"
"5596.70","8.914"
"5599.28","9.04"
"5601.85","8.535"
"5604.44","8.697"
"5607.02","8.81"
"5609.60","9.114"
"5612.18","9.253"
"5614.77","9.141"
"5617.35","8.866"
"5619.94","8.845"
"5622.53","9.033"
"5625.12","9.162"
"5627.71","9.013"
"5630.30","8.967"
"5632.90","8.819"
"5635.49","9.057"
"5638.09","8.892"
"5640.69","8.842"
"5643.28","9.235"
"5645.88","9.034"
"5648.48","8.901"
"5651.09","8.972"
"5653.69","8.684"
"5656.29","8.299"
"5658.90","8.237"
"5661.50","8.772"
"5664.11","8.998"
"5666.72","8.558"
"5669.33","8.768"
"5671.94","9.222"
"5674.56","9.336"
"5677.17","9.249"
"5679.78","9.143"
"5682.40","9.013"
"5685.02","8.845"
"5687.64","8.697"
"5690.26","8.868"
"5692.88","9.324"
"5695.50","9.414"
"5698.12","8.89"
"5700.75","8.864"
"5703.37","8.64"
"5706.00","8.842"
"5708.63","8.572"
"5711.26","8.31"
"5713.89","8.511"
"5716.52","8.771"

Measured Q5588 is 0.7 AA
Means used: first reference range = 8.79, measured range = 8.51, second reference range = 8.89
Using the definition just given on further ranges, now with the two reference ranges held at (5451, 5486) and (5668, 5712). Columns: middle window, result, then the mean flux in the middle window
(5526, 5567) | -0.9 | 9.04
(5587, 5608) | 0.7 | 8.58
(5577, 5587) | 0.1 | 8.75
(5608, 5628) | -0.3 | 9.05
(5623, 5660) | 0.2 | 8.87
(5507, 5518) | 0.1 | 8.72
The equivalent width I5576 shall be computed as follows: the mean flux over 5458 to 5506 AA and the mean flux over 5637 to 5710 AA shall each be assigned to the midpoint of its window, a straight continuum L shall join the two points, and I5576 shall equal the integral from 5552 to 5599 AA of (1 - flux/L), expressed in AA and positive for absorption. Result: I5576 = 0.2 AA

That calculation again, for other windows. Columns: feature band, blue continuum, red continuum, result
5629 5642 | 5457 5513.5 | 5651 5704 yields -0.1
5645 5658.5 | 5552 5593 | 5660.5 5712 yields 0.2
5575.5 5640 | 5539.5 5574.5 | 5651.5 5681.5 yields 1.1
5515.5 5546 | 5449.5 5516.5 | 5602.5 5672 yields -0.6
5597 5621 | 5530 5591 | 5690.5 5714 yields -0.1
